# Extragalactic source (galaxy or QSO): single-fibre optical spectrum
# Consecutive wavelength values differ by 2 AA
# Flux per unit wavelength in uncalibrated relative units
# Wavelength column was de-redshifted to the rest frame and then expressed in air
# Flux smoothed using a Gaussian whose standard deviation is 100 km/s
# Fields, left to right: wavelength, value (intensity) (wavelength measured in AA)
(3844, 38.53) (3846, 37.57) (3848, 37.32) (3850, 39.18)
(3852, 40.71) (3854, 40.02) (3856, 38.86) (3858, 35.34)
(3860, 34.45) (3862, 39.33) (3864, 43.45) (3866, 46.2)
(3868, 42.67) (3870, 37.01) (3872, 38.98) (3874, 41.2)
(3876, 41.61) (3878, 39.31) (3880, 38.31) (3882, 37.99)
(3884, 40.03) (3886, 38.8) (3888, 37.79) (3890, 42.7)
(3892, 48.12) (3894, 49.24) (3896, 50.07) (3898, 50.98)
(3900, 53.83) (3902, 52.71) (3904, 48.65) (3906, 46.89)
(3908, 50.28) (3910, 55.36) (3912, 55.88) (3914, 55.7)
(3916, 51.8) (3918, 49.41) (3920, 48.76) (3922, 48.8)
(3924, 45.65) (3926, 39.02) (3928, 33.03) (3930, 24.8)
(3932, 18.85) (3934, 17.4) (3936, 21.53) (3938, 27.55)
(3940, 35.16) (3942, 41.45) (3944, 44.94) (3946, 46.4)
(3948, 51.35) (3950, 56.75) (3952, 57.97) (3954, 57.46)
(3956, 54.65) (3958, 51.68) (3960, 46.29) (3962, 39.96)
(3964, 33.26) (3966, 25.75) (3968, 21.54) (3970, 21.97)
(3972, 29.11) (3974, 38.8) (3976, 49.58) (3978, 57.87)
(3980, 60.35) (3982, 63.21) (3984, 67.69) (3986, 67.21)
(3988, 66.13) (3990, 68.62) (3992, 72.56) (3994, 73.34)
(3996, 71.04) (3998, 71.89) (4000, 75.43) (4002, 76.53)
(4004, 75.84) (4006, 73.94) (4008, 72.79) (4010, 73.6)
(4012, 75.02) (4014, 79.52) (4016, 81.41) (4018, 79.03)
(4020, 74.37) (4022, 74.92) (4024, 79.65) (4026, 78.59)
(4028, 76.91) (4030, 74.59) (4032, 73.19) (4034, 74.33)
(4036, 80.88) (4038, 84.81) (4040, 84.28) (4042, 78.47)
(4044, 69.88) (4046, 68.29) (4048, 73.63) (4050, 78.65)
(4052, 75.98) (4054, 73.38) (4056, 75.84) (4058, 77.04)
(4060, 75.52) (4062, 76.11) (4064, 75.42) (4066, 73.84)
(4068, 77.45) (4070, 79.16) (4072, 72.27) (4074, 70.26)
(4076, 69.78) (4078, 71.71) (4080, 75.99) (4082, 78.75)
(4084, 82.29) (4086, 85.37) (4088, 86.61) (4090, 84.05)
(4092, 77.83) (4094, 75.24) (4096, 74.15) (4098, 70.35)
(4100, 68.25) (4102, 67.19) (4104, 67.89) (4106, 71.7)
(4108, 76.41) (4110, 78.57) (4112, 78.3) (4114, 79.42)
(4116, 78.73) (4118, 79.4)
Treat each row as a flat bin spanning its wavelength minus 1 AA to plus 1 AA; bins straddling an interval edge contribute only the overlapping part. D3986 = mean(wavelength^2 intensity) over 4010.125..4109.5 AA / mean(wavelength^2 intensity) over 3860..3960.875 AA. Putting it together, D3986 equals 1.9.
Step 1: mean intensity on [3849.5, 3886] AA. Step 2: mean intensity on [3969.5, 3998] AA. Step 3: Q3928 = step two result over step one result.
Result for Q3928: 1.48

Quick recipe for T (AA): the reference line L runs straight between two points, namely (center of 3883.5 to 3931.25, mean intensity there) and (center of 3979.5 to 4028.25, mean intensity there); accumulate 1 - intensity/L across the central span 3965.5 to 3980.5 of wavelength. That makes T 6.3 AA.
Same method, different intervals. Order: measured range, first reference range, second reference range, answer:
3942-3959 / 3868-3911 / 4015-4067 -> 1.64 AA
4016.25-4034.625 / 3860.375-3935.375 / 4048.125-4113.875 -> -2.98 AA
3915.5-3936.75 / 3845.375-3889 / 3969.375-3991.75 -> 4.98 AA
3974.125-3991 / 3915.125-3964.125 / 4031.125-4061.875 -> -1.67 AA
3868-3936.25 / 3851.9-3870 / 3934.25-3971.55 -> -4.85 AA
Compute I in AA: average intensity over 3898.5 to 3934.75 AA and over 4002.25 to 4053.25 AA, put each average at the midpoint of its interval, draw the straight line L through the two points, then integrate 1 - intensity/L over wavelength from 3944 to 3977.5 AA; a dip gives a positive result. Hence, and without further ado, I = 8.1 AA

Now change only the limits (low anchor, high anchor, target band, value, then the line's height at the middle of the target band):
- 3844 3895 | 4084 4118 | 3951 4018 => -0.8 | 58.3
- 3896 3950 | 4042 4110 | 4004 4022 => -4.1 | 62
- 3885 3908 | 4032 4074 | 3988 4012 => -2.4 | 66.3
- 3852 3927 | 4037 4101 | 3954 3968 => 3.8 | 57.3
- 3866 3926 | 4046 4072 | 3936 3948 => 3.5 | 54.4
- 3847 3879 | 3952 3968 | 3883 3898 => -1.3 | 40.8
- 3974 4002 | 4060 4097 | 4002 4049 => -4.0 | 70.5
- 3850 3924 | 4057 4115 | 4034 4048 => -1.7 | 68.7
